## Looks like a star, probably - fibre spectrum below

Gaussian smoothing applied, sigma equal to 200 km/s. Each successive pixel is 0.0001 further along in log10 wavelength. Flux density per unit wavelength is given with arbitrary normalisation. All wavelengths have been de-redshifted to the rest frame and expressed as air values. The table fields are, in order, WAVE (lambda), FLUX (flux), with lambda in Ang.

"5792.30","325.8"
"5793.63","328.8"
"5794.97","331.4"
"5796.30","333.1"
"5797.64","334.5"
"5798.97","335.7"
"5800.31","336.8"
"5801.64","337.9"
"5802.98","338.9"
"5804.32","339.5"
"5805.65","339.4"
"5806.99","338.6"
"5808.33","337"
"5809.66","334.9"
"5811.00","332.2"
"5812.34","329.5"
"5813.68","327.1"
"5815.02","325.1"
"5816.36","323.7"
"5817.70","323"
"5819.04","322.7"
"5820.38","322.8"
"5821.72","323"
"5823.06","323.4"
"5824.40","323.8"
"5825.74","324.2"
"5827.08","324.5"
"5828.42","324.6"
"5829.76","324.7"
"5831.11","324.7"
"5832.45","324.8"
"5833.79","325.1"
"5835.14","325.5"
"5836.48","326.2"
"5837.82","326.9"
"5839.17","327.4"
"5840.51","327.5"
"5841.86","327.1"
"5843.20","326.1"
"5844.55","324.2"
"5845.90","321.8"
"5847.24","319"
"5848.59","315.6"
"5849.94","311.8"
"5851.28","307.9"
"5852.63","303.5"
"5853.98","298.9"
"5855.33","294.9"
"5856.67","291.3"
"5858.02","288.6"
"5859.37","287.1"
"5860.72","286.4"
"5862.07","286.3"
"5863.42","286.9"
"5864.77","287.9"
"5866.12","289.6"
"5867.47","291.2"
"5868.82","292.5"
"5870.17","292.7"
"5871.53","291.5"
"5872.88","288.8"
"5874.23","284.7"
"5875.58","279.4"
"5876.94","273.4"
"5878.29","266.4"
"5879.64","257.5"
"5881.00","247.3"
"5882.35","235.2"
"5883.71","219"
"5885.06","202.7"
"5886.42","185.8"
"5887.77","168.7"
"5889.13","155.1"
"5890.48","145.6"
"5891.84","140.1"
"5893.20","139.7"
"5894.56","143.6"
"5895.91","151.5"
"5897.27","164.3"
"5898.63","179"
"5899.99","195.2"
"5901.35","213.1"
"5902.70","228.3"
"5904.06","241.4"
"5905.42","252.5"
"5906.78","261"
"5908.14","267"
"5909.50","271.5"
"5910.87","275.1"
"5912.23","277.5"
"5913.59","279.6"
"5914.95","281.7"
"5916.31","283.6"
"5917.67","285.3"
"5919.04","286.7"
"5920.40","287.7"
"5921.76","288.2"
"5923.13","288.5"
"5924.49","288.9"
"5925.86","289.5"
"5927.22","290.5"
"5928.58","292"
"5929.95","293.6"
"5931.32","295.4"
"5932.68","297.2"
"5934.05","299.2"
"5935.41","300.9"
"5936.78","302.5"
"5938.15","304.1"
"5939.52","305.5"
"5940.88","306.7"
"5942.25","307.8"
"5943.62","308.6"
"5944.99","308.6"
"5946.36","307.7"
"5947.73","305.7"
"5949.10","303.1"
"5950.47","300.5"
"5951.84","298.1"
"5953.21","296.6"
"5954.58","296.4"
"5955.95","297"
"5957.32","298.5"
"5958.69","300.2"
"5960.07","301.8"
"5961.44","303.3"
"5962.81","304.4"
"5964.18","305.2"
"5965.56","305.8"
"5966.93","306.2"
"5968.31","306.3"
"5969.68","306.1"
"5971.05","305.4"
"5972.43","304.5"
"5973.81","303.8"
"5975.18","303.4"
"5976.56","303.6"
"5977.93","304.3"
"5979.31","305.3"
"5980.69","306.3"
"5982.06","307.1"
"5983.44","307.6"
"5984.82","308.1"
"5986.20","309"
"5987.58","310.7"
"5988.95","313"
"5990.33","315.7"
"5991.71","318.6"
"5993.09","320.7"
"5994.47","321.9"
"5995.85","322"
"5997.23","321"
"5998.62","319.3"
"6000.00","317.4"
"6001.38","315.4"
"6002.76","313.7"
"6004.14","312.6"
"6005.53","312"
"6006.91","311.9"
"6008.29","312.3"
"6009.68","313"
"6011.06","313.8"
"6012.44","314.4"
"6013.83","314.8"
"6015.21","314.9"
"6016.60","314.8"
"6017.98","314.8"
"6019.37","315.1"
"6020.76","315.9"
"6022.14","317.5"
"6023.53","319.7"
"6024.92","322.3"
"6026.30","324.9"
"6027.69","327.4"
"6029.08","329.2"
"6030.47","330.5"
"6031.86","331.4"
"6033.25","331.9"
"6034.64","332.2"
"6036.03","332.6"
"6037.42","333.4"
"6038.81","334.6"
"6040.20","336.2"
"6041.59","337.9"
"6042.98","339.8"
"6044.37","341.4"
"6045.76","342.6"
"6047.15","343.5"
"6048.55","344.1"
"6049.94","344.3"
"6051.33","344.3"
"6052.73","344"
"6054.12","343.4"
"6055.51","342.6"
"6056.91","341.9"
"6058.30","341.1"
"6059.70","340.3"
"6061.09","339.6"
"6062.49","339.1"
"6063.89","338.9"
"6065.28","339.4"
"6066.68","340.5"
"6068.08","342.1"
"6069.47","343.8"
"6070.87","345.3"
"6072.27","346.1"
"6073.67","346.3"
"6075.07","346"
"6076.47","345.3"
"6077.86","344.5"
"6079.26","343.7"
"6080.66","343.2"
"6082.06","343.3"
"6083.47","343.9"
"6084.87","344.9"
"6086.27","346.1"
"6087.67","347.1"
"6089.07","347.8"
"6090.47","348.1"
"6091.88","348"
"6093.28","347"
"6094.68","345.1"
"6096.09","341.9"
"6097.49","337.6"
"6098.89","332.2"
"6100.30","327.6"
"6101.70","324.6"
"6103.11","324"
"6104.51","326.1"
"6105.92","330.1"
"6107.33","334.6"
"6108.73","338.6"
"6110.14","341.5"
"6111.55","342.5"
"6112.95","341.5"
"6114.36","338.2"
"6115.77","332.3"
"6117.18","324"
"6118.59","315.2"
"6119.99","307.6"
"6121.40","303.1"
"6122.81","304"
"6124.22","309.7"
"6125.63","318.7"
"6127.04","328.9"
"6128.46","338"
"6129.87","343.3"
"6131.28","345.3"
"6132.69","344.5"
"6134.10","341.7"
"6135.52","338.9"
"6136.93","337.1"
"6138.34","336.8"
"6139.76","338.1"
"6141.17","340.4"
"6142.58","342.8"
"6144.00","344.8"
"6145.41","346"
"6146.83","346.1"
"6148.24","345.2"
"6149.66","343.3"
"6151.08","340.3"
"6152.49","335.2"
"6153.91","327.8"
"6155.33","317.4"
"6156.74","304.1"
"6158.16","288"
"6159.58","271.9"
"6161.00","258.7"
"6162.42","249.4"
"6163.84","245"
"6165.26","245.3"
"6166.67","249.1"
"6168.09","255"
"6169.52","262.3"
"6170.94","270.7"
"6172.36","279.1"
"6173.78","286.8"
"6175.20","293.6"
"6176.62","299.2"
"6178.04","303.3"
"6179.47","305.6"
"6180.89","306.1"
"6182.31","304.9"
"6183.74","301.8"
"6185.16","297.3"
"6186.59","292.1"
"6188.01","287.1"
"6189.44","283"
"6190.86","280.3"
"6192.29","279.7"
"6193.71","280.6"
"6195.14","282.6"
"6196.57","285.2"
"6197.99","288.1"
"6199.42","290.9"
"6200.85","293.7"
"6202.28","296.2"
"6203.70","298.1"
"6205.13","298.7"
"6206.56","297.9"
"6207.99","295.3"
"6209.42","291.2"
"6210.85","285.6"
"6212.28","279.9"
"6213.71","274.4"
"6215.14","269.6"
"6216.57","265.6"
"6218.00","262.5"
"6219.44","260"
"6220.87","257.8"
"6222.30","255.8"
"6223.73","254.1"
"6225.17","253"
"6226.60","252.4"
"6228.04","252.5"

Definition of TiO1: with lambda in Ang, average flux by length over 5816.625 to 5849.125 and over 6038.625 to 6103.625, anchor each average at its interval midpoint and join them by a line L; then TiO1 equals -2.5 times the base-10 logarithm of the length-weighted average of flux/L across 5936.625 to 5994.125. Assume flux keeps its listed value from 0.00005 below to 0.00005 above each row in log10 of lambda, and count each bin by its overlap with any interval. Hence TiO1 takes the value 0.096 mag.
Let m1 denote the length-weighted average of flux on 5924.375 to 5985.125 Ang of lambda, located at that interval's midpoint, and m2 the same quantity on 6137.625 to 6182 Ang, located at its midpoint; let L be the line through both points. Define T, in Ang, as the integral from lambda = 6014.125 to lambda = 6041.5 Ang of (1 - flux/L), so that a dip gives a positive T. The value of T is -2.1 Ang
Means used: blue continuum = 302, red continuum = 303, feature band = 325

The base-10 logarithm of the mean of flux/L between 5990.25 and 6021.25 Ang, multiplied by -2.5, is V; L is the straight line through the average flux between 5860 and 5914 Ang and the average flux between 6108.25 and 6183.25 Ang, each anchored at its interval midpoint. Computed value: -0.16 mag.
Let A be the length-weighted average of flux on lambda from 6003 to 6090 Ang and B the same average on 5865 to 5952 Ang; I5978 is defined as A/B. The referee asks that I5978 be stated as 1.28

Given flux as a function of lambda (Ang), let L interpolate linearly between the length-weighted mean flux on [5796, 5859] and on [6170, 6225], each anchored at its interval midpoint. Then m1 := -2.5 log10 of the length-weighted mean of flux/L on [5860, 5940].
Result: 0.232 mag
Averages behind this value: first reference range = 324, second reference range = 285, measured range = 255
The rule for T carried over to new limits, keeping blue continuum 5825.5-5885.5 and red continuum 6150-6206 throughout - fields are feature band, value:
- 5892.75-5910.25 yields 5.1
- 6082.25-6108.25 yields -4.3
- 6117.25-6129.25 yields -1.1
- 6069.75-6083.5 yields -2.5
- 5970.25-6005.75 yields -2.2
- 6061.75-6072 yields -1.8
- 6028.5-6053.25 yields -3.8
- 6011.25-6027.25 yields -1.3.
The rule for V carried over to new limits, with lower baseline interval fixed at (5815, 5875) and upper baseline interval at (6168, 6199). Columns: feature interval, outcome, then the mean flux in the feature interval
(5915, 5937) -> 0.05 mag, 291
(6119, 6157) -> -0.14 mag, 332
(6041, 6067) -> -0.15 mag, 342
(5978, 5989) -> -0.02 mag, 308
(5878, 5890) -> 0.40 mag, 213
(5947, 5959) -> 0.01 mag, 300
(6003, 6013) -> -0.05 mag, 313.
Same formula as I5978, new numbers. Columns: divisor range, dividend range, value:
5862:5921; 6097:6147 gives 1.38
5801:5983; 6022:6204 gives 1.12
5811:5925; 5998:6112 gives 1.20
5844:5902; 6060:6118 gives 1.35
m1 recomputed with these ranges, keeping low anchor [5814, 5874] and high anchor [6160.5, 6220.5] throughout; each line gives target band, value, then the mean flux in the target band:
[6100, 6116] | -0.157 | 334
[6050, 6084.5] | -0.174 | 343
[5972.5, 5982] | -0.017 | 305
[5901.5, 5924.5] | 0.128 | 271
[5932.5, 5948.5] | -0.006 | 305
